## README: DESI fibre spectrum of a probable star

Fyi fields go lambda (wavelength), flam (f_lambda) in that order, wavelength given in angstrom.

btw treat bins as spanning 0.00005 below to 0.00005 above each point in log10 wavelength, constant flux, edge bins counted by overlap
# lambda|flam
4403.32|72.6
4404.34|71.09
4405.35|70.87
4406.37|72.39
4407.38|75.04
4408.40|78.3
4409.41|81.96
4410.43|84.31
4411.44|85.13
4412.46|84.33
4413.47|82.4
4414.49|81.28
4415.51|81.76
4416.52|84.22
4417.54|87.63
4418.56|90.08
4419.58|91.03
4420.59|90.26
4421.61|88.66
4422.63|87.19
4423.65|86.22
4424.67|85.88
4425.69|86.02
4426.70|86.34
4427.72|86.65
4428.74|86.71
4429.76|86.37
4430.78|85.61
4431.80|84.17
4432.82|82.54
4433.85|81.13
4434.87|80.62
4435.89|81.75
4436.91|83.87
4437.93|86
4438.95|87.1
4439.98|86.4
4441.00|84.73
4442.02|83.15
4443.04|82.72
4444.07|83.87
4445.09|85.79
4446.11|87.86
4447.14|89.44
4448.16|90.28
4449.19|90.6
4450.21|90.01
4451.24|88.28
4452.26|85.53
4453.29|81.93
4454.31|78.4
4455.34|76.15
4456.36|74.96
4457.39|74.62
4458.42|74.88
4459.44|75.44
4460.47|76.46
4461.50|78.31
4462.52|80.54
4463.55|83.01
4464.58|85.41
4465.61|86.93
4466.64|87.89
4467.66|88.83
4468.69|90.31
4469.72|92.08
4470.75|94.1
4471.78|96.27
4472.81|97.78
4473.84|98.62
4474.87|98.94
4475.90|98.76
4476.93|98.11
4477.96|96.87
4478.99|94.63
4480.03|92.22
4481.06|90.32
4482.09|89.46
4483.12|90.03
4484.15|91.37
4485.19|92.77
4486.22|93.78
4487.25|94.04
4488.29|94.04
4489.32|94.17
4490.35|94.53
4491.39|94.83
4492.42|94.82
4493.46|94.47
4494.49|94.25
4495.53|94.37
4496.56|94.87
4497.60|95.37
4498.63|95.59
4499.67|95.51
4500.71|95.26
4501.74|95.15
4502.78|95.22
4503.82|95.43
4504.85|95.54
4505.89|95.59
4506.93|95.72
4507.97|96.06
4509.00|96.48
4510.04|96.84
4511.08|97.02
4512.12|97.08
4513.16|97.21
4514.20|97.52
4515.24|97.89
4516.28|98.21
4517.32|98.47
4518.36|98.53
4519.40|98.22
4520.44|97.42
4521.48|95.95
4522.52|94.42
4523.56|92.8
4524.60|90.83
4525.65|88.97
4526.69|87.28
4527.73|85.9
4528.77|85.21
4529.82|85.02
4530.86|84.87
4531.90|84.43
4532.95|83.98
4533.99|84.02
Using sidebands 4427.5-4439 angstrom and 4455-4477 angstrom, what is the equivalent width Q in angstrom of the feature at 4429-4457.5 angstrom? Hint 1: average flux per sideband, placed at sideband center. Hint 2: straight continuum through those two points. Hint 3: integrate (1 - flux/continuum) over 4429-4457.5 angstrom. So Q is 0.2 angstrom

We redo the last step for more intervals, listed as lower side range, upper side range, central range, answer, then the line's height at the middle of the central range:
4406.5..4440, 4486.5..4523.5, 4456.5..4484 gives 0.7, 91.1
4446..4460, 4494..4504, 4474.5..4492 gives -0.6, 90.8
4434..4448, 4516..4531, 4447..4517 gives -2.1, 88.6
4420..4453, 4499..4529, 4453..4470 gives 1.4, 88.9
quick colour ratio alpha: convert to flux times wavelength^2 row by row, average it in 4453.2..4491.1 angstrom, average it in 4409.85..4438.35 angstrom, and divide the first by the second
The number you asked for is 1.06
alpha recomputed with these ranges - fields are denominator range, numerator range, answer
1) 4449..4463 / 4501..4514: 1.23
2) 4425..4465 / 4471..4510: 1.16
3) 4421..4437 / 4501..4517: 1.18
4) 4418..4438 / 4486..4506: 1.14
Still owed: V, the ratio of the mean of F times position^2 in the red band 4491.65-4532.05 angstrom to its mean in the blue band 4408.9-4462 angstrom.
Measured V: 1.2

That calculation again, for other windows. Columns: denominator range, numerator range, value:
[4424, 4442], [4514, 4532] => 1.13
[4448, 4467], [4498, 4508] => 1.19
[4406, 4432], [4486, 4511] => 1.16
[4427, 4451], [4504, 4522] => 1.17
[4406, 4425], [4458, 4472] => 1.03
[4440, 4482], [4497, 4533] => 1.10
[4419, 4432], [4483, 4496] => 1.11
